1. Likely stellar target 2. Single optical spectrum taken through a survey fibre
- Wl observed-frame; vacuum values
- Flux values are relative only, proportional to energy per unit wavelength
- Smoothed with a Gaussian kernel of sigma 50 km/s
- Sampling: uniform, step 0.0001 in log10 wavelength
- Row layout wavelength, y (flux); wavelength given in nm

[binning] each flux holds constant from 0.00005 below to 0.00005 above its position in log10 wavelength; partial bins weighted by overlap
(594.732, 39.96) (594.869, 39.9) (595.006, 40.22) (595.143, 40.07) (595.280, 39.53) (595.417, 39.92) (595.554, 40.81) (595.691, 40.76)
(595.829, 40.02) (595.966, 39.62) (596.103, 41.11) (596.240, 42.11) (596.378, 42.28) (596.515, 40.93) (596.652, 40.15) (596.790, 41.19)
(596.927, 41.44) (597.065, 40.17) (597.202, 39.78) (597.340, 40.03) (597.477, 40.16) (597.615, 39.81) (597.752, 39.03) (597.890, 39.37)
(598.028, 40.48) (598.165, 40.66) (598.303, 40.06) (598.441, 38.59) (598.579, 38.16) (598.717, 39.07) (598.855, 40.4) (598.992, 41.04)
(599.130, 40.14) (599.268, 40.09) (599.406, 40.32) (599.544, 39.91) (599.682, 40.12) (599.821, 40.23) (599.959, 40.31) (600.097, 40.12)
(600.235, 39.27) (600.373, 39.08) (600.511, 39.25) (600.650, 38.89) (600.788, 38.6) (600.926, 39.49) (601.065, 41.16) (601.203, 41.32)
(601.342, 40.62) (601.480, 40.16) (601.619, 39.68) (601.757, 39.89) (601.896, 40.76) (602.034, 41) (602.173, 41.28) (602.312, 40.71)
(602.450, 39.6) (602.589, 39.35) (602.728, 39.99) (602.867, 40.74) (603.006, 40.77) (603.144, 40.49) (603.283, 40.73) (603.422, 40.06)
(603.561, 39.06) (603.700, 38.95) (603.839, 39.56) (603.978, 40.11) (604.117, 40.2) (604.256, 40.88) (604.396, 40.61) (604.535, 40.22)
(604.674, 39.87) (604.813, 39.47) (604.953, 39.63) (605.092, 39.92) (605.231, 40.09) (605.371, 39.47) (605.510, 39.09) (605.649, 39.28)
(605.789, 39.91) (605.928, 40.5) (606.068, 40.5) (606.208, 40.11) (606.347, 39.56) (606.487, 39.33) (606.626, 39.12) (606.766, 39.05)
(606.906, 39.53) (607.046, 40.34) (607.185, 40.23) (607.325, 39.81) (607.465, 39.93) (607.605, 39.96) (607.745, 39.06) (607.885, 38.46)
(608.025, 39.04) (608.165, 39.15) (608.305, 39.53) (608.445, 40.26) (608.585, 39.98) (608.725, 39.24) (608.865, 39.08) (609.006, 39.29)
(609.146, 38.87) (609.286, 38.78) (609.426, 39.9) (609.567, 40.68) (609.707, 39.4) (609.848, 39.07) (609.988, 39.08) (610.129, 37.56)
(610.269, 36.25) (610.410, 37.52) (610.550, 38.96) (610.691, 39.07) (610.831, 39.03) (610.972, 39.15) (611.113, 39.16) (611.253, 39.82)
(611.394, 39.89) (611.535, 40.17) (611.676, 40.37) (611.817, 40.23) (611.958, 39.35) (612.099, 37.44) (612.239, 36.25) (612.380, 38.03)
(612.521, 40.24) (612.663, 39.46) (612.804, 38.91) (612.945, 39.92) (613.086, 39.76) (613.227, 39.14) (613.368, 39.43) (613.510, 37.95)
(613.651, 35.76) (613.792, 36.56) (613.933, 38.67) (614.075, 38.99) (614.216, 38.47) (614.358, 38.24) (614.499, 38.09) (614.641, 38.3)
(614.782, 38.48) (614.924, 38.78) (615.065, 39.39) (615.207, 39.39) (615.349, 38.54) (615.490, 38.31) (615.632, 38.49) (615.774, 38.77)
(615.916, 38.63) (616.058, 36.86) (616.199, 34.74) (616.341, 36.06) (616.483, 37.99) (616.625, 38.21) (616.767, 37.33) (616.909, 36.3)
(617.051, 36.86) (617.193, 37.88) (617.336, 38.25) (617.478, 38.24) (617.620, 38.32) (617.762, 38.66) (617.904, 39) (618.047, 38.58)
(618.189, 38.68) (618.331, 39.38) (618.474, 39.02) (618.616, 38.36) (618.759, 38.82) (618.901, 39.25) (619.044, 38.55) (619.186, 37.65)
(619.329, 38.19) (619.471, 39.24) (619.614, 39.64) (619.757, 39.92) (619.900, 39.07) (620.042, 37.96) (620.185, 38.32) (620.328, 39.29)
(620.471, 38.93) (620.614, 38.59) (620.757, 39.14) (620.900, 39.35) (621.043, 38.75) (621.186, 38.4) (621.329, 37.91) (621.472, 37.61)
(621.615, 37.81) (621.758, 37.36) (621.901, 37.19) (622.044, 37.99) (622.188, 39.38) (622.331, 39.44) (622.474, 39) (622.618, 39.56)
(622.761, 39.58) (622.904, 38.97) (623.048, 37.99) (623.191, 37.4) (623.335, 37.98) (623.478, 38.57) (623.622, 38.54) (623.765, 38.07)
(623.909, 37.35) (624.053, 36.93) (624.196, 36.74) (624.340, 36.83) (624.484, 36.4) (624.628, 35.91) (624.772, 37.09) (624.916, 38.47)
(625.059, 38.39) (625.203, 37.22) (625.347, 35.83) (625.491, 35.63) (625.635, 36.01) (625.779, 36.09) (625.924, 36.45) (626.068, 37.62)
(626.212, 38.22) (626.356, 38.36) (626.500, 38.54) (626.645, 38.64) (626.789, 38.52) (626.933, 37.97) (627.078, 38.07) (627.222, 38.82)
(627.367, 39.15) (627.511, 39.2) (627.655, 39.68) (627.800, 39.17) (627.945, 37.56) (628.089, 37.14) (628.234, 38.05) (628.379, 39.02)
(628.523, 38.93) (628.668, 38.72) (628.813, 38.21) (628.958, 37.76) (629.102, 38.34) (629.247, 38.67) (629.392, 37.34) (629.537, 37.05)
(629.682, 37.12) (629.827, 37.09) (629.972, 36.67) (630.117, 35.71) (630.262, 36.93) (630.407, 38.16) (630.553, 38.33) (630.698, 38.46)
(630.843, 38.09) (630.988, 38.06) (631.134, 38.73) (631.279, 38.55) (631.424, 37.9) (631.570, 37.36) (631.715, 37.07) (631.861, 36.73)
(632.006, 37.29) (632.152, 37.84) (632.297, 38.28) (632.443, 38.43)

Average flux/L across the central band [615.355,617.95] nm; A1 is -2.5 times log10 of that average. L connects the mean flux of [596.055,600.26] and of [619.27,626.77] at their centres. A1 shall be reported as 0.02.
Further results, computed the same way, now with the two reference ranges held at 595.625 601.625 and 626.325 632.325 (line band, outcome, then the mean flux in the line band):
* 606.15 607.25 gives -0.003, 39.7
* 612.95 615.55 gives 0.015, 38.5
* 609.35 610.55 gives 0.018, 38.7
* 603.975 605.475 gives -0.008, 40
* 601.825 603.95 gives -0.010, 40.2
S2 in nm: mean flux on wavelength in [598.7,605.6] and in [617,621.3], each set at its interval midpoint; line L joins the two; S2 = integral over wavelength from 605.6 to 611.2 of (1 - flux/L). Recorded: 0.03 nm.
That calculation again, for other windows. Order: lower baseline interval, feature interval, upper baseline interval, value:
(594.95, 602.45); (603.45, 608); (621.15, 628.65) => -0.02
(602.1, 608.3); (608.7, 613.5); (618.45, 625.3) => 0.03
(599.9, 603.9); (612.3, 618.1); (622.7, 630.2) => 0.08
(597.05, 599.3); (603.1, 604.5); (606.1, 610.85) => -0.02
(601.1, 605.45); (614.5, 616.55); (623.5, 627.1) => 0.03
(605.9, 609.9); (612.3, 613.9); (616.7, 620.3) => 0.02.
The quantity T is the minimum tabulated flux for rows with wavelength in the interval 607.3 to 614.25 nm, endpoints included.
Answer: 35.76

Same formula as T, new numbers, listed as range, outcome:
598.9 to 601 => 38.6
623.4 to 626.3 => 35.63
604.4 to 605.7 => 39.09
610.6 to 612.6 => 36.25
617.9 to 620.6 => 37.65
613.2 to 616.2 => 34.74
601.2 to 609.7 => 38.46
